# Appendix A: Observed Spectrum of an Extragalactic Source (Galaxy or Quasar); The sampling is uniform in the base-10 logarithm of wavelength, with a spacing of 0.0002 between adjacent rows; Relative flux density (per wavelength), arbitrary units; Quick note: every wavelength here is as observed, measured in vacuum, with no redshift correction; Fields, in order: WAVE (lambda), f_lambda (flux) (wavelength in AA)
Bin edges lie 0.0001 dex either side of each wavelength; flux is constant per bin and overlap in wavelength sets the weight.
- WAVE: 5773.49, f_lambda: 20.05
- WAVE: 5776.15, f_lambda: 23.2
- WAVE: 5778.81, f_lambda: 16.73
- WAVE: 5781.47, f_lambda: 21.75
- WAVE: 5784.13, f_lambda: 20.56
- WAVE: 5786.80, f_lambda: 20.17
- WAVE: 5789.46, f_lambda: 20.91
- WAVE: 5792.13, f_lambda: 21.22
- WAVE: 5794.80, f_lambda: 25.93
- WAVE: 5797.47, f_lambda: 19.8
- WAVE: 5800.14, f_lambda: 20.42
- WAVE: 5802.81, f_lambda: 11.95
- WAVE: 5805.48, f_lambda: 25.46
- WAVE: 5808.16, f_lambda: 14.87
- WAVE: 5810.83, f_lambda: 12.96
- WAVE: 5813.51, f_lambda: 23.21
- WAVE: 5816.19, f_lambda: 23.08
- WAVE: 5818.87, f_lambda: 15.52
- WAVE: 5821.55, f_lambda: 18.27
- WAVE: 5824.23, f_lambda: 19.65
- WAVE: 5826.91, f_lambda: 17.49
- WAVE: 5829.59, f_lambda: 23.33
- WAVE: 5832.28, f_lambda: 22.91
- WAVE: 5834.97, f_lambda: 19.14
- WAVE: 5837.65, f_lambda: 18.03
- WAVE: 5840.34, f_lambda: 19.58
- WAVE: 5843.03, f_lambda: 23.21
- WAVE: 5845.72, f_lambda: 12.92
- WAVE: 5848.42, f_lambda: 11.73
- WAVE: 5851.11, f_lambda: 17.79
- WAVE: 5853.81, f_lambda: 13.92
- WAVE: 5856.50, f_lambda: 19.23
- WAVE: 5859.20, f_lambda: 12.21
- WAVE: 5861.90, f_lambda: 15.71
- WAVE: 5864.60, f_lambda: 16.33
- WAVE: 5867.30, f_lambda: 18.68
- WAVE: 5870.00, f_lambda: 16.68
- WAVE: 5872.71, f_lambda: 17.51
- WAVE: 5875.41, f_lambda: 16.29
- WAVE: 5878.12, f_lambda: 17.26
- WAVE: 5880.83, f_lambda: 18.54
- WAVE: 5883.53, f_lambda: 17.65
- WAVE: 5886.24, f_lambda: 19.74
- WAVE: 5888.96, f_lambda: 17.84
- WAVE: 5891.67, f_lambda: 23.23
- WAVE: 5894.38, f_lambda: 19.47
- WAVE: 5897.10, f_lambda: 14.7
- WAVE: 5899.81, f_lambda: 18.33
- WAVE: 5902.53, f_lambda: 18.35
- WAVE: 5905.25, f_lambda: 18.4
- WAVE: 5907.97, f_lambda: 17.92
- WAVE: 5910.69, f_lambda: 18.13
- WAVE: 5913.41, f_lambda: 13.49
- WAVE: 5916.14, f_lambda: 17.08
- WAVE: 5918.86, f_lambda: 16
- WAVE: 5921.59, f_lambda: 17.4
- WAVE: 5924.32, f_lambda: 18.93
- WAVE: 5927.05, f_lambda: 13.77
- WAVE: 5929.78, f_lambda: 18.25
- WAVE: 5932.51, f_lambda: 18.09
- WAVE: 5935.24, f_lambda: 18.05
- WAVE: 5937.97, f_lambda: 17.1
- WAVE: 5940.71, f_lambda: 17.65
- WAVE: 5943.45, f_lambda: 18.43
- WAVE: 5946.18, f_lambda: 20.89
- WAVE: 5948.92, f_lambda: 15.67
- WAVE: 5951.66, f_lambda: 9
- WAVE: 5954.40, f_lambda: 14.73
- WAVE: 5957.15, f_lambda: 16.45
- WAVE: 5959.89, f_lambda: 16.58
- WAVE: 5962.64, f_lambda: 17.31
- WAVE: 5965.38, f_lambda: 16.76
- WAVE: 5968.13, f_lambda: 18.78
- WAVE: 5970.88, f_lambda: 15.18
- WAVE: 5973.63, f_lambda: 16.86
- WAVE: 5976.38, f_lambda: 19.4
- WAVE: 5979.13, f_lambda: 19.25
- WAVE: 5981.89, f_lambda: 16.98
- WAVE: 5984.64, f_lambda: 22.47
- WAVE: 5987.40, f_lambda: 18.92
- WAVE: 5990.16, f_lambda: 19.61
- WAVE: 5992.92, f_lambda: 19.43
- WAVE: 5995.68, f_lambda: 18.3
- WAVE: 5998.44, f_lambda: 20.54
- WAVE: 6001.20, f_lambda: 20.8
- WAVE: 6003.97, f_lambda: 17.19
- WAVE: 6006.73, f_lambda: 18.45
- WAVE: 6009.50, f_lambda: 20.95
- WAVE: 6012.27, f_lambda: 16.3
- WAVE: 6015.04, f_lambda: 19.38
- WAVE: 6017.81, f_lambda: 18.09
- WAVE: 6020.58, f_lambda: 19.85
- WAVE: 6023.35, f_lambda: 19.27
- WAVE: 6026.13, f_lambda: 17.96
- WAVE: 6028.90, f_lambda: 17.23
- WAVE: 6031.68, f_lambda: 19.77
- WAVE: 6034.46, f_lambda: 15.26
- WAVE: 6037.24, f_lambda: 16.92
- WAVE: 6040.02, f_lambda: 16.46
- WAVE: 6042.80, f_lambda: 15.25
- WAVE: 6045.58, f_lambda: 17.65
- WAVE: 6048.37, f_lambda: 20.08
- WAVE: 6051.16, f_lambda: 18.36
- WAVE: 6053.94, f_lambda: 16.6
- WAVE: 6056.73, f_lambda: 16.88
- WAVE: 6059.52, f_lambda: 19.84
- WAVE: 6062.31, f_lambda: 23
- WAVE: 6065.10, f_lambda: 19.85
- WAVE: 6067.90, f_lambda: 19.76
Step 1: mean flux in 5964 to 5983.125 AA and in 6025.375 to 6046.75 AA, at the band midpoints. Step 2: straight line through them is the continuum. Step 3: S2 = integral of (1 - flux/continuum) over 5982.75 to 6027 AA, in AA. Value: -4.8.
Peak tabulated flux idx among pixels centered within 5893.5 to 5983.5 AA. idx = 20.89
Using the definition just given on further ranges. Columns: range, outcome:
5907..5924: 18.13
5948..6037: 22.47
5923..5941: 18.93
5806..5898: 23.33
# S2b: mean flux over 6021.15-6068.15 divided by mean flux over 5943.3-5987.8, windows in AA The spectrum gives 1.06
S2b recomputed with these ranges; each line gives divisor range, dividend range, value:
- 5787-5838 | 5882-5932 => 0.90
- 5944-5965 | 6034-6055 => 1.08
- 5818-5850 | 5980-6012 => 1.04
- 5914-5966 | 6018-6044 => 1.05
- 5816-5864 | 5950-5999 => 0.98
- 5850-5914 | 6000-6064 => 1.05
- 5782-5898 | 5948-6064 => 0.97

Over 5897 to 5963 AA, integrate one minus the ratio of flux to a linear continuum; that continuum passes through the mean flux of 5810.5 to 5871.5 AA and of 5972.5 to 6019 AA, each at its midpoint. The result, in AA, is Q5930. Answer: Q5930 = 6.1 AA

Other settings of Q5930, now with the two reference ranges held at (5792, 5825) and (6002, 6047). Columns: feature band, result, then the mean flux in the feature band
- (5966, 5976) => 0.6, 17.2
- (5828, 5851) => 0.4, 18.8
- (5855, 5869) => 1.9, 16.4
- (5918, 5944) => 1.6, 17.4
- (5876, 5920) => 2.1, 17.9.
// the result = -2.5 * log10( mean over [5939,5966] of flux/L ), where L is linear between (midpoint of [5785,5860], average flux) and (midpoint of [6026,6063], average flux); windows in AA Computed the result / 0.12 mag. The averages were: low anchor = 18.8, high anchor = 17.9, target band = 16.3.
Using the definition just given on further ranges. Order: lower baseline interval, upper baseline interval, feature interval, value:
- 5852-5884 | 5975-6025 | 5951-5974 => 0.16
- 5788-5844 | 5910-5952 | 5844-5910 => 0.07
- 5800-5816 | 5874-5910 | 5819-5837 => -0.08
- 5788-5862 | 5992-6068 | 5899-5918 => 0.08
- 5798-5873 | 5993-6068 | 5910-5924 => 0.10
